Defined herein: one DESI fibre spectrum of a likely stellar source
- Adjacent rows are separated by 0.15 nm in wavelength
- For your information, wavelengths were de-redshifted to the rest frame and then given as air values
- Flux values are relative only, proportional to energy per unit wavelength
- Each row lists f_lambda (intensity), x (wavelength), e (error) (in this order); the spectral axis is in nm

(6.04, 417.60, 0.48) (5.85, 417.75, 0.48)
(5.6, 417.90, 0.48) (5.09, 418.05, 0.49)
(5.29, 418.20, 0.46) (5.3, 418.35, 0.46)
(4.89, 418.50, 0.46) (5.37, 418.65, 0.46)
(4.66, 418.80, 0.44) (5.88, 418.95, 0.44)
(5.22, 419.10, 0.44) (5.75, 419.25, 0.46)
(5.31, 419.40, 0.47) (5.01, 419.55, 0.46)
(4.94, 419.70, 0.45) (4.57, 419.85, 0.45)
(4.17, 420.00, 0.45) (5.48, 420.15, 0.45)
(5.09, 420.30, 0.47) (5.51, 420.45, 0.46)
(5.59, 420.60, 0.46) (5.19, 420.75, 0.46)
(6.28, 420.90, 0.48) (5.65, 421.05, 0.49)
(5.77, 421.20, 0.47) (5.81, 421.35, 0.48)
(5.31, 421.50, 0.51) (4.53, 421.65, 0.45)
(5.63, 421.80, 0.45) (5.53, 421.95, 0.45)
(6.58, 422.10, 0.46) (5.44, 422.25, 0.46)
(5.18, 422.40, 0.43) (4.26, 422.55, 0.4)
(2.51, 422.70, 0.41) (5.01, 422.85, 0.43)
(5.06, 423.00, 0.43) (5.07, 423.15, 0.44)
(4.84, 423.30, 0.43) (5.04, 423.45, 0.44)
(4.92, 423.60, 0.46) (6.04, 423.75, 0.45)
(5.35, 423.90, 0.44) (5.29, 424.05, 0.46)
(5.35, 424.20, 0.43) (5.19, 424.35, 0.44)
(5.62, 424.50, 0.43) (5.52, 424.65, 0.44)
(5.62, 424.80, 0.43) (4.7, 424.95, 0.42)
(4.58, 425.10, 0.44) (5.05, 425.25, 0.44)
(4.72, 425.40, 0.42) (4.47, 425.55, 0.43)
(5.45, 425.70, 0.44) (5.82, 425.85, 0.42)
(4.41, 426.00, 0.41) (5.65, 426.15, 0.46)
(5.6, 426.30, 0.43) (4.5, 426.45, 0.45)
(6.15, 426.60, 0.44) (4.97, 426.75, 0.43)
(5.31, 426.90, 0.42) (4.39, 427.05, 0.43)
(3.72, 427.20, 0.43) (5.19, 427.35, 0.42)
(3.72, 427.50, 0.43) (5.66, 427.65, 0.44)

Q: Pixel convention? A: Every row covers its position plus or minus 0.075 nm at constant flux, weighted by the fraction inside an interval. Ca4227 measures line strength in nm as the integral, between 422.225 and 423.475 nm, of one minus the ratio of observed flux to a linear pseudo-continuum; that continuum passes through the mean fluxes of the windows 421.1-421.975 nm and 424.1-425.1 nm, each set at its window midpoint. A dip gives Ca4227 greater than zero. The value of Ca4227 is 0.16 nm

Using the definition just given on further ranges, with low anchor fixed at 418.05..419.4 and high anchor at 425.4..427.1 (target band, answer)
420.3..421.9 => -0.08 nm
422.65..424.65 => 0.05 nm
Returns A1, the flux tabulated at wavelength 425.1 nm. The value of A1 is 4.58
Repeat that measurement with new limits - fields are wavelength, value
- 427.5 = 3.72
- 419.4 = 5.31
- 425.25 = 5.05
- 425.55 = 4.47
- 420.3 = 5.09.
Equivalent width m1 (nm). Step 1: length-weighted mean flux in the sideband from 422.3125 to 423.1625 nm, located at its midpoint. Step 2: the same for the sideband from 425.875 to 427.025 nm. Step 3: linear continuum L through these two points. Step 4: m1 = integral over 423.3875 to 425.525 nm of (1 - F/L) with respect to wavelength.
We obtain -0.17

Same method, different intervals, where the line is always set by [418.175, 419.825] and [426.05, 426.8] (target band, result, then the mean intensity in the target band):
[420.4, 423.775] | 0.02 nm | 5.24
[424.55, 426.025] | 0.07 nm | 5.07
